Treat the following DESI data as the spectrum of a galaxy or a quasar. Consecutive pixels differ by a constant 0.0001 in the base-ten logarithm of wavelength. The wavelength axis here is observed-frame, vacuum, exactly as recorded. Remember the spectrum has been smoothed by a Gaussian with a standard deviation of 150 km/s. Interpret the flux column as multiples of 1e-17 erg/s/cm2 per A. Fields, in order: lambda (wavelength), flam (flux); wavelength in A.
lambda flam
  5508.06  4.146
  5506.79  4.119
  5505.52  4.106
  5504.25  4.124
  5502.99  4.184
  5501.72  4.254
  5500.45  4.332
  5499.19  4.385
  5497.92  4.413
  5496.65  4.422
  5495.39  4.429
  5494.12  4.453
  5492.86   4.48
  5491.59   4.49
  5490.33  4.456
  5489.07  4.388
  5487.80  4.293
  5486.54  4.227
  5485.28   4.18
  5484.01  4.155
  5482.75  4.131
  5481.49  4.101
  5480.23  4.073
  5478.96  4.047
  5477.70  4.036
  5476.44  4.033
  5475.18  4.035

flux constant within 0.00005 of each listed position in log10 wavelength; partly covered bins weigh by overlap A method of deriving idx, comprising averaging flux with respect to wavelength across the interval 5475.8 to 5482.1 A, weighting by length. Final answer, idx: 4.06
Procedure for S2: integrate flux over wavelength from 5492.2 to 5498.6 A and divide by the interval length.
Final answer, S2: 4.43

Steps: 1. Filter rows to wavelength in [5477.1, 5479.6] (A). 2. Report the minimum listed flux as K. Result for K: 4.036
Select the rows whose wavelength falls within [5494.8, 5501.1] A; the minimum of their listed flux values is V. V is 4.332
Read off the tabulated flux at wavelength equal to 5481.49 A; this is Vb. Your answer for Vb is 4.101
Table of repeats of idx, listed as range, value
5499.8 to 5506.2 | 4.2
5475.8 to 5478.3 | 4.04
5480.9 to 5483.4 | 4.12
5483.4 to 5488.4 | 4.21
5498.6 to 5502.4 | 4.32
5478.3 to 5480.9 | 4.05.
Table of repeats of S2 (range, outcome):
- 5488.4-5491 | 4.43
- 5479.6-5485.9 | 4.13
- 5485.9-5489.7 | 4.31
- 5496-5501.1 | 4.39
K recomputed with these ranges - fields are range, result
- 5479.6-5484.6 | 4.073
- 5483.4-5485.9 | 4.155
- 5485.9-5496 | 4.227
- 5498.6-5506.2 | 4.106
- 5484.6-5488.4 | 4.18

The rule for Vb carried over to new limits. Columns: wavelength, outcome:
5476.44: 4.033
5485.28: 4.18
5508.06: 4.146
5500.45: 4.332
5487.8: 4.293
